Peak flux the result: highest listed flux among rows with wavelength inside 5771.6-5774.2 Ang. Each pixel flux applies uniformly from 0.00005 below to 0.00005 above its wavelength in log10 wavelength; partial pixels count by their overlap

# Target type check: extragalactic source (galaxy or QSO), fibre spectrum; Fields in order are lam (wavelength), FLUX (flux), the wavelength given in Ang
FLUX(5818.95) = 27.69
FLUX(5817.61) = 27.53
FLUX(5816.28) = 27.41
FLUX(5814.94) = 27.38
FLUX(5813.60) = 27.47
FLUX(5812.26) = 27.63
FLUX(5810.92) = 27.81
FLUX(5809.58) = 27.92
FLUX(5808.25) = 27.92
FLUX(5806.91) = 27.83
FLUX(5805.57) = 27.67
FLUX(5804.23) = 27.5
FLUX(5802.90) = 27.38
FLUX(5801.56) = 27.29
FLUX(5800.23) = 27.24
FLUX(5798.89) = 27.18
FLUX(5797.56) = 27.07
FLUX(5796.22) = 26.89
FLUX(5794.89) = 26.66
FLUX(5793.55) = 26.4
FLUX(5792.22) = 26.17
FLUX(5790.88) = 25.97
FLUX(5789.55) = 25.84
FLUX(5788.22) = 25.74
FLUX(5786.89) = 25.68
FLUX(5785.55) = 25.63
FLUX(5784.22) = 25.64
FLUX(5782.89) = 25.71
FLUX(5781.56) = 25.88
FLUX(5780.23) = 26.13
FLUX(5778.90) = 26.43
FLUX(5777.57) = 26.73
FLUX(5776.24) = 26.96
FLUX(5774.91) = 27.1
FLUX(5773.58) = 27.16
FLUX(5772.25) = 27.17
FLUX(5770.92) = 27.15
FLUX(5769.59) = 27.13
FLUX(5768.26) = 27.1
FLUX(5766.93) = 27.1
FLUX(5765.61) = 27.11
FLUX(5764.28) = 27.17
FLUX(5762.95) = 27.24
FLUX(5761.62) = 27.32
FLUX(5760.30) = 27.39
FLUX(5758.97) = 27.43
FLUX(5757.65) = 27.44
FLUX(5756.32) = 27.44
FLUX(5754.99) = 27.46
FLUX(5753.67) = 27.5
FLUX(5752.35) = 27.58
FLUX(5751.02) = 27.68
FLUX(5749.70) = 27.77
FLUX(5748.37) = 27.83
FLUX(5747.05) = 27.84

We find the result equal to 27.17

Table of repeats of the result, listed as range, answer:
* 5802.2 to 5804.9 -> 27.5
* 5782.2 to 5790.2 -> 25.84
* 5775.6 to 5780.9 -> 26.96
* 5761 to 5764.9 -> 27.32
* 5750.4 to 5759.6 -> 27.68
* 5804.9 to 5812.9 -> 27.92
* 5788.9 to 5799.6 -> 27.18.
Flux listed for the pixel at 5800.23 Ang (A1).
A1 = 27.24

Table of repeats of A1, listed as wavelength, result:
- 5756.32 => 27.44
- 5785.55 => 25.63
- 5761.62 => 27.32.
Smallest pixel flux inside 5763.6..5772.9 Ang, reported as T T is 27.1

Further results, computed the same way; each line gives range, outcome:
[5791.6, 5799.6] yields 26.17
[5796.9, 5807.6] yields 27.07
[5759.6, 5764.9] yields 27.17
